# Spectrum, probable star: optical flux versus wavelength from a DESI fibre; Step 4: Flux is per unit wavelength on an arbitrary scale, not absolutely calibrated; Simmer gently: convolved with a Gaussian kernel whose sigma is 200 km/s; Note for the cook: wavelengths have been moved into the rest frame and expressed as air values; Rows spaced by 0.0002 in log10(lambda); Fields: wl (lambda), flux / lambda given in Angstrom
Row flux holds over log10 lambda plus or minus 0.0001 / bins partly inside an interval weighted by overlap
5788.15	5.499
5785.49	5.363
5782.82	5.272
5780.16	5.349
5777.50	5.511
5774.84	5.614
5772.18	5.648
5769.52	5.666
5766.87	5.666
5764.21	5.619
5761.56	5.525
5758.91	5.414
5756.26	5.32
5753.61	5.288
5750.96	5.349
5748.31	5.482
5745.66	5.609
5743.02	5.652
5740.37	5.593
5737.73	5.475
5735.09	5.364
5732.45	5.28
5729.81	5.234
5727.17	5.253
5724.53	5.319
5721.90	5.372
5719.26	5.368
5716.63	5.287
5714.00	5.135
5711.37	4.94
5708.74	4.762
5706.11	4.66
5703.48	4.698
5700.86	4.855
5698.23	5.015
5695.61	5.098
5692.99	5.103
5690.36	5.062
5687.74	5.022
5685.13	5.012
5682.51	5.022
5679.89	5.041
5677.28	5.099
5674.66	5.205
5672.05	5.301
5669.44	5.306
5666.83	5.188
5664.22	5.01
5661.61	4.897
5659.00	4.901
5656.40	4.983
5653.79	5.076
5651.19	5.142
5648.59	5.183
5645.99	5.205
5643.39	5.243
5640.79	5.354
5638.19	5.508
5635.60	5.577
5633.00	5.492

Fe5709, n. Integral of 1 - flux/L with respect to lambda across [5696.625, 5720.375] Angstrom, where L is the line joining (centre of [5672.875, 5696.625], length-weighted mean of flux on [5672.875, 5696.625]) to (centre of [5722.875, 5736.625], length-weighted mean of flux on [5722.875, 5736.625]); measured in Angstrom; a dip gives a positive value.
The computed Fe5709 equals 1.0 Angstrom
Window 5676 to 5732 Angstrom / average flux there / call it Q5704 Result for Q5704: 5.07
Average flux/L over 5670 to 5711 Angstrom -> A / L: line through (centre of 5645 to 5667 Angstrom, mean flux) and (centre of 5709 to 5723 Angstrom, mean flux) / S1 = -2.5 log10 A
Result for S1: 0.03 mag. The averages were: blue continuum 5.06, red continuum 5.18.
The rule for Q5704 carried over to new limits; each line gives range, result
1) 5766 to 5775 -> 5.65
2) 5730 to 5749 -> 5.48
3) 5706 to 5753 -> 5.3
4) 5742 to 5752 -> 5.52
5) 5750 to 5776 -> 5.51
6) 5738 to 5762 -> 5.47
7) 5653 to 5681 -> 5.09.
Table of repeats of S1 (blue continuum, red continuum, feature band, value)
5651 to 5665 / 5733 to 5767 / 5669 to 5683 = -0.02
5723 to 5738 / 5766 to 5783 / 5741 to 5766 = -0.01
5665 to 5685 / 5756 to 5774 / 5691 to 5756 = 0.03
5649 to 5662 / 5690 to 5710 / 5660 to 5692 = -0.03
